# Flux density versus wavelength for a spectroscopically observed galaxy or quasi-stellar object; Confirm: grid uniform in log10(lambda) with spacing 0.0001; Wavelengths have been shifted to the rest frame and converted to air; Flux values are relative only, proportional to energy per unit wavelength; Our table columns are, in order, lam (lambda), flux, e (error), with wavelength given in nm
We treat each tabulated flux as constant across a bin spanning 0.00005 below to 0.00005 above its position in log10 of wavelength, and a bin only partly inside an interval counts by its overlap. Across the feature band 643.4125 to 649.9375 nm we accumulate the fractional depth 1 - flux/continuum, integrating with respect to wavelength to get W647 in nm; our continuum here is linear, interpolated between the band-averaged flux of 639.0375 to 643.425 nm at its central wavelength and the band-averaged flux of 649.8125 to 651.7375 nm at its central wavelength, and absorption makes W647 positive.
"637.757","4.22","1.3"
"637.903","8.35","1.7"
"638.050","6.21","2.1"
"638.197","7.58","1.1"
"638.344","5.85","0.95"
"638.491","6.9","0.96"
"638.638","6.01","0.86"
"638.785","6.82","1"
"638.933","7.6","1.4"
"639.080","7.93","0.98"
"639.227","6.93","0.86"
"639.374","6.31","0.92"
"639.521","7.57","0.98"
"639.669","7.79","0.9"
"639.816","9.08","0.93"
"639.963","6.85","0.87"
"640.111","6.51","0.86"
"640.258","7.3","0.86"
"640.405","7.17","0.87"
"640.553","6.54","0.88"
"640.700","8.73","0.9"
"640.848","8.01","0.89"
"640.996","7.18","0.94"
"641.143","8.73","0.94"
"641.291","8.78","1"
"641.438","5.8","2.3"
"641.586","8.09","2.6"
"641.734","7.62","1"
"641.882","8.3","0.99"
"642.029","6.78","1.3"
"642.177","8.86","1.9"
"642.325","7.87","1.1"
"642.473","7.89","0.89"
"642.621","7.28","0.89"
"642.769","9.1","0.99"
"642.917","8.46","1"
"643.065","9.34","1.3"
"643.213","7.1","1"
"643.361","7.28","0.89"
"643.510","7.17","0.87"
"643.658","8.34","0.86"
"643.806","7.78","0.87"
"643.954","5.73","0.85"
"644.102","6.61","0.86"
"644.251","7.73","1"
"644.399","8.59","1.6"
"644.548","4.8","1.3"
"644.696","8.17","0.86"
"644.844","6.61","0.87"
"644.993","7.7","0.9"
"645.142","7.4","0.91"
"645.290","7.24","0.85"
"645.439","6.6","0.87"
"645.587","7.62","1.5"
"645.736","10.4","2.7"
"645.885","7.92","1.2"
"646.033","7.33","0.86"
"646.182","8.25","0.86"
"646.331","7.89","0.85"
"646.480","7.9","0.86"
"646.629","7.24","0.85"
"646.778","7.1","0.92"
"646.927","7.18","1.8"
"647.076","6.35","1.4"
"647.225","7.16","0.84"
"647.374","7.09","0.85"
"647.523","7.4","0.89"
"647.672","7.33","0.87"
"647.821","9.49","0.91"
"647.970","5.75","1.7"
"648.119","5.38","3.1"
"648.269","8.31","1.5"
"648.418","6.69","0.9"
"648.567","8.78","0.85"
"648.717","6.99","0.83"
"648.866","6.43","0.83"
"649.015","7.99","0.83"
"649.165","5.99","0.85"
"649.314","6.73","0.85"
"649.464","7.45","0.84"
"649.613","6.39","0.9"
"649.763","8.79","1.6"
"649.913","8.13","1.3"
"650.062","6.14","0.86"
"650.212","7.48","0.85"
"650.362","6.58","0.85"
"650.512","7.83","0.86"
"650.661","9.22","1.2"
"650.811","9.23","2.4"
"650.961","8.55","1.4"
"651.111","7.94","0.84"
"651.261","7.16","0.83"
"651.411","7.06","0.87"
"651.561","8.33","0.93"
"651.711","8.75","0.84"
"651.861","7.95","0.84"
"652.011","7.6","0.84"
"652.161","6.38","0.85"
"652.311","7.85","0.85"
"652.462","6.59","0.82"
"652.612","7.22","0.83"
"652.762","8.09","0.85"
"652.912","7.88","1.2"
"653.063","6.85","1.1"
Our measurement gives 0.37 nm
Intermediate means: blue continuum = 7.71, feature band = 7.35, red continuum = 7.87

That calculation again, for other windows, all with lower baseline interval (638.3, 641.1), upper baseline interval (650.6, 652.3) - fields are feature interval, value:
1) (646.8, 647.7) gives 0.08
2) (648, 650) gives 0.17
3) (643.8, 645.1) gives 0.09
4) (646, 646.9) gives 0.01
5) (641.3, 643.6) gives -0.13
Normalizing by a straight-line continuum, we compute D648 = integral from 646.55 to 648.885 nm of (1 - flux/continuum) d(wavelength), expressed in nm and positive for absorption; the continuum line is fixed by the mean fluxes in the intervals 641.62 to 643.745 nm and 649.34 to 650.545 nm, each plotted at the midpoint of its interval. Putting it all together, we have 0.098 nm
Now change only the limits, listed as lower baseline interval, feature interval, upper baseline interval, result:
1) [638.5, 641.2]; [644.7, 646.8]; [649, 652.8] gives -0.06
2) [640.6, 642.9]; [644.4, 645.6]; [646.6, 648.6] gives 0.07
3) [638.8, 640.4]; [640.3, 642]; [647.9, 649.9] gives -0.09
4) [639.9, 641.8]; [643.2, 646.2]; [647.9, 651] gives 0.00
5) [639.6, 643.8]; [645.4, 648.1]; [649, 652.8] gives 0.05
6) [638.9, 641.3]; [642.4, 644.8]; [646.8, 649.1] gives -0.05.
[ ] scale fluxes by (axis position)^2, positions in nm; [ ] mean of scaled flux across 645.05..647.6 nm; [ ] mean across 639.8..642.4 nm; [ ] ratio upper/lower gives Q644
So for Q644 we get 1.00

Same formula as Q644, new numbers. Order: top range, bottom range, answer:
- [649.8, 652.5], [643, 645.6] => 1.08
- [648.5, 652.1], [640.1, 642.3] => 1.02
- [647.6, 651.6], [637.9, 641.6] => 1.06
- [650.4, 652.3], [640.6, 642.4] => 1.04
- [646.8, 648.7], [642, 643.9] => 0.92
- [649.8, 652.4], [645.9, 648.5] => 1.08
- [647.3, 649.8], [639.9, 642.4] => 0.97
